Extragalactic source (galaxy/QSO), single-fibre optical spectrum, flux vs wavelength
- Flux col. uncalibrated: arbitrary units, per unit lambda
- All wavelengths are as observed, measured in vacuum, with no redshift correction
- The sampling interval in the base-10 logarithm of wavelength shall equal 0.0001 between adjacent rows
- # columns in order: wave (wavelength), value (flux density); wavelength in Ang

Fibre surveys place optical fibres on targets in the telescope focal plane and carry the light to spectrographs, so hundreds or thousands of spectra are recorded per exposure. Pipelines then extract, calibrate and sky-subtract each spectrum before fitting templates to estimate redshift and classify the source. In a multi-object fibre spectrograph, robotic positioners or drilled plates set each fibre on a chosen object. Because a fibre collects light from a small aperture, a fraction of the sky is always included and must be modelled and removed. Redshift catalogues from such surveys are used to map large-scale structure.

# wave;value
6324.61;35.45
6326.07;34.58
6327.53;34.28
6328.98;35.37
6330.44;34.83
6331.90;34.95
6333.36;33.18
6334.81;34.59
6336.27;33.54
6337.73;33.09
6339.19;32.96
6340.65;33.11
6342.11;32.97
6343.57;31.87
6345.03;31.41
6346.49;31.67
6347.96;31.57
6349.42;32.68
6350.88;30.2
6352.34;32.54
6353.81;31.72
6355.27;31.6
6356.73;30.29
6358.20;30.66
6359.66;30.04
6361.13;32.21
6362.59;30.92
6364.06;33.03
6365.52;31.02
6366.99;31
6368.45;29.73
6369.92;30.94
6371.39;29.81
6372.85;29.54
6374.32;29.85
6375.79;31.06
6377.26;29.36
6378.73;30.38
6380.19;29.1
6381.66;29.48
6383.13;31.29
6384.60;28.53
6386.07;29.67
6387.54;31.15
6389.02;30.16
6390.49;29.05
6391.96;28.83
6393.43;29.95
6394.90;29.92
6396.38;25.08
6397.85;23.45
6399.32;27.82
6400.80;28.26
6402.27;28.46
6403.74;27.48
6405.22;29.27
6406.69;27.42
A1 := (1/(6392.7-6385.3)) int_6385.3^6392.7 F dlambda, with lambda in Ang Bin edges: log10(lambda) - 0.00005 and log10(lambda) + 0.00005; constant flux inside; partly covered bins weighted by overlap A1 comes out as 29.8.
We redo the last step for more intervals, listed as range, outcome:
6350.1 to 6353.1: 31.4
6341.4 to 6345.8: 32.1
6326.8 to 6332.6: 34.9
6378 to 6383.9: 30.1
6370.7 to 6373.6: 29.7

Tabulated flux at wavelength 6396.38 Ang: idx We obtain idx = 25.08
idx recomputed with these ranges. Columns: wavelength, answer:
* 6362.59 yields 30.92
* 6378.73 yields 30.38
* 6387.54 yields 31.15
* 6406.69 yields 27.42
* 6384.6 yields 28.53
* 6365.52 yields 31.02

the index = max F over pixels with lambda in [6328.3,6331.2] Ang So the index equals 35.37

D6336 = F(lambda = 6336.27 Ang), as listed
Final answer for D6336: 33.54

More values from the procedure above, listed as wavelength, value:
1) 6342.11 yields 32.97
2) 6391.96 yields 28.83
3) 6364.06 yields 33.03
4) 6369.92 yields 30.94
